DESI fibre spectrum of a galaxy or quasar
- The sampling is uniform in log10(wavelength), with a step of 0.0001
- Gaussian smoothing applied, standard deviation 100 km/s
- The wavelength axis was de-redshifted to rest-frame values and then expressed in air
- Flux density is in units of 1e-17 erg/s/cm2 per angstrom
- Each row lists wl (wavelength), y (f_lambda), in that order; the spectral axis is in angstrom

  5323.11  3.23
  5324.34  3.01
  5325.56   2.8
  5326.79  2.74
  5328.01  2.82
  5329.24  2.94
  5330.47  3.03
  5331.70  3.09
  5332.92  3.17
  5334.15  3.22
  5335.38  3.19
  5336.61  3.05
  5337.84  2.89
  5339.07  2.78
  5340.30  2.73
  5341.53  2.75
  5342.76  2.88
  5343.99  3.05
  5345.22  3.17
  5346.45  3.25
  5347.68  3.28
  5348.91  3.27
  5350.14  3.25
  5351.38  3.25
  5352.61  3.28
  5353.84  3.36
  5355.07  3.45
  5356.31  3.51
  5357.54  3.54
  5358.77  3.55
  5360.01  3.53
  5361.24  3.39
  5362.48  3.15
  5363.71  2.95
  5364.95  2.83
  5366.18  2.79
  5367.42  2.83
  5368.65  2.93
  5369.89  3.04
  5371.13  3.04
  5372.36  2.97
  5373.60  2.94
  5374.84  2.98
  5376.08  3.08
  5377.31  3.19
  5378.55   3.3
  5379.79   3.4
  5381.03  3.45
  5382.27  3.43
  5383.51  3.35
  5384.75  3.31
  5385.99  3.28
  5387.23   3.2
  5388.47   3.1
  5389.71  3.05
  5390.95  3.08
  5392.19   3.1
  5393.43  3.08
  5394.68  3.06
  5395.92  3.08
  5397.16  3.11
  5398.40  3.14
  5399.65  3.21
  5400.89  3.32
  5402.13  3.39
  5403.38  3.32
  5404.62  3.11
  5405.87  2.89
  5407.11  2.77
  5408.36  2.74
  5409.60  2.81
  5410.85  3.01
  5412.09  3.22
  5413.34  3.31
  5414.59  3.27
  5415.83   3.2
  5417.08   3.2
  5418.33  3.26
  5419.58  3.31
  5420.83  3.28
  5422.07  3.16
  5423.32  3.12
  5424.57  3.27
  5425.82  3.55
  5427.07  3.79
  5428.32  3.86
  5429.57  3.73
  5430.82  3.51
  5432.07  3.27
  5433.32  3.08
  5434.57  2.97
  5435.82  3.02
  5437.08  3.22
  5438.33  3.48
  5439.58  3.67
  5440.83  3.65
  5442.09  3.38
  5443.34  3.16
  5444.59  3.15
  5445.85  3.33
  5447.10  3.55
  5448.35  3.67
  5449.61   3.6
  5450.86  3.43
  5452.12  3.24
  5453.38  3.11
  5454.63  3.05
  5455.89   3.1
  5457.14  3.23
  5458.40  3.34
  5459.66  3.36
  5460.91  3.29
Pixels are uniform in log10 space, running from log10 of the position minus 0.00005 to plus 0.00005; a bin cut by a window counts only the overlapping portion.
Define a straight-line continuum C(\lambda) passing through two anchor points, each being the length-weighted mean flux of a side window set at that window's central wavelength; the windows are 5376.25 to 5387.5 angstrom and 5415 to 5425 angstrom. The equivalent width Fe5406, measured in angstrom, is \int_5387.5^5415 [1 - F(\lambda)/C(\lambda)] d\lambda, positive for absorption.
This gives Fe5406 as 1.5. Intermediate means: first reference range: 3.32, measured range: 3.1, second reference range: 3.23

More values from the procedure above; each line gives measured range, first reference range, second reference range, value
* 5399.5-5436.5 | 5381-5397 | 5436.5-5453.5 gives 0.80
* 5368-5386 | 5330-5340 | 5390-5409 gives -0.59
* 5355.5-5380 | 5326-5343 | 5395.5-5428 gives -0.74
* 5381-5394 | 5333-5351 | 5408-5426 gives -0.33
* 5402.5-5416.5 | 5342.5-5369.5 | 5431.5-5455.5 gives 0.89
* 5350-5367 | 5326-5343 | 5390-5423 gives -1.47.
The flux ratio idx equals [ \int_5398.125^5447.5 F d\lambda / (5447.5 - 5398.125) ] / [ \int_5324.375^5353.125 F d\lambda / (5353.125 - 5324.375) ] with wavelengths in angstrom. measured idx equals 1.08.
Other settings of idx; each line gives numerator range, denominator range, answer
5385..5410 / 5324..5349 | 1.03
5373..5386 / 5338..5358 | 1.02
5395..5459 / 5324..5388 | 1.04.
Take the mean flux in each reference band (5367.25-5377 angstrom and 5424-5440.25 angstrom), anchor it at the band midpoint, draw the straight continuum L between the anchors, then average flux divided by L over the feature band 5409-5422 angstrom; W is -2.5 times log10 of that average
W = 0.04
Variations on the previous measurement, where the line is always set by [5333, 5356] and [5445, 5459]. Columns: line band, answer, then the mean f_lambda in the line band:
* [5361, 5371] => 0.067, 2.97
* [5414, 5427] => -0.006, 3.29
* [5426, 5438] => -0.033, 3.39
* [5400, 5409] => 0.053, 3.08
